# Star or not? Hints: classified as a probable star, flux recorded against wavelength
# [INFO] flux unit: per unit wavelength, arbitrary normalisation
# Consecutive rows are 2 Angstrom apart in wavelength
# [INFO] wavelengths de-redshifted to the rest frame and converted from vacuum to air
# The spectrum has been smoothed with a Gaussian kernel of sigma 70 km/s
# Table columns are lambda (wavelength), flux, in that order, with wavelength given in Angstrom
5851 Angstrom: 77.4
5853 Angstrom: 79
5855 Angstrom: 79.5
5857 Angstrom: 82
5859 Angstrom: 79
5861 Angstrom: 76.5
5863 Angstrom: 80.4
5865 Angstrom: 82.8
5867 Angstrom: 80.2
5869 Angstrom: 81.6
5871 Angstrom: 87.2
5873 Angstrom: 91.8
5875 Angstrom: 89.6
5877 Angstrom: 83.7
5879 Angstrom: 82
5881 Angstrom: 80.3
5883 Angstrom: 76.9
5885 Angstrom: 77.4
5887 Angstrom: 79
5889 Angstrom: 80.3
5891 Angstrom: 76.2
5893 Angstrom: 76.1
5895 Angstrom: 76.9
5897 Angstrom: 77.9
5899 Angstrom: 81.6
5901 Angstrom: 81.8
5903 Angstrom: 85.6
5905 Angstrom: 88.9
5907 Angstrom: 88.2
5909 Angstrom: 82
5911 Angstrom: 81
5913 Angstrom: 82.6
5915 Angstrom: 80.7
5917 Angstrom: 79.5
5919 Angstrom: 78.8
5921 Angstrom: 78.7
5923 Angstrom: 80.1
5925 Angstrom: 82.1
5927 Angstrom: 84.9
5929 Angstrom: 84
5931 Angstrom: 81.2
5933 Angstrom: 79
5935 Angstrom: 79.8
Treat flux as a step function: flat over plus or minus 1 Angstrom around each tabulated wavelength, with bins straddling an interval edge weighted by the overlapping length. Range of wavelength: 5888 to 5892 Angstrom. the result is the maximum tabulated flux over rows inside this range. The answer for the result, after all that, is 80.3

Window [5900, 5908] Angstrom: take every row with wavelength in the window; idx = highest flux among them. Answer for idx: 88.9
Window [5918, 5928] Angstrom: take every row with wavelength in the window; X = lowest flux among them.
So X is 78.7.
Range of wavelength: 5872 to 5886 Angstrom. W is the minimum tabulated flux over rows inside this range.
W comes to 76.9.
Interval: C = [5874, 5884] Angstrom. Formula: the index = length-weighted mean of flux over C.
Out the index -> 82.5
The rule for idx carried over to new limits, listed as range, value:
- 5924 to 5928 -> 84.9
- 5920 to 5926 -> 82.1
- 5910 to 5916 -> 82.6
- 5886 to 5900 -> 81.6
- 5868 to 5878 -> 91.8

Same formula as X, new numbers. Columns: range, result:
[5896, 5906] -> 77.9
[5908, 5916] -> 80.7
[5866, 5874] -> 80.2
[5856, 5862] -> 76.5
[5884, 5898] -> 76.1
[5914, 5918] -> 79.5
